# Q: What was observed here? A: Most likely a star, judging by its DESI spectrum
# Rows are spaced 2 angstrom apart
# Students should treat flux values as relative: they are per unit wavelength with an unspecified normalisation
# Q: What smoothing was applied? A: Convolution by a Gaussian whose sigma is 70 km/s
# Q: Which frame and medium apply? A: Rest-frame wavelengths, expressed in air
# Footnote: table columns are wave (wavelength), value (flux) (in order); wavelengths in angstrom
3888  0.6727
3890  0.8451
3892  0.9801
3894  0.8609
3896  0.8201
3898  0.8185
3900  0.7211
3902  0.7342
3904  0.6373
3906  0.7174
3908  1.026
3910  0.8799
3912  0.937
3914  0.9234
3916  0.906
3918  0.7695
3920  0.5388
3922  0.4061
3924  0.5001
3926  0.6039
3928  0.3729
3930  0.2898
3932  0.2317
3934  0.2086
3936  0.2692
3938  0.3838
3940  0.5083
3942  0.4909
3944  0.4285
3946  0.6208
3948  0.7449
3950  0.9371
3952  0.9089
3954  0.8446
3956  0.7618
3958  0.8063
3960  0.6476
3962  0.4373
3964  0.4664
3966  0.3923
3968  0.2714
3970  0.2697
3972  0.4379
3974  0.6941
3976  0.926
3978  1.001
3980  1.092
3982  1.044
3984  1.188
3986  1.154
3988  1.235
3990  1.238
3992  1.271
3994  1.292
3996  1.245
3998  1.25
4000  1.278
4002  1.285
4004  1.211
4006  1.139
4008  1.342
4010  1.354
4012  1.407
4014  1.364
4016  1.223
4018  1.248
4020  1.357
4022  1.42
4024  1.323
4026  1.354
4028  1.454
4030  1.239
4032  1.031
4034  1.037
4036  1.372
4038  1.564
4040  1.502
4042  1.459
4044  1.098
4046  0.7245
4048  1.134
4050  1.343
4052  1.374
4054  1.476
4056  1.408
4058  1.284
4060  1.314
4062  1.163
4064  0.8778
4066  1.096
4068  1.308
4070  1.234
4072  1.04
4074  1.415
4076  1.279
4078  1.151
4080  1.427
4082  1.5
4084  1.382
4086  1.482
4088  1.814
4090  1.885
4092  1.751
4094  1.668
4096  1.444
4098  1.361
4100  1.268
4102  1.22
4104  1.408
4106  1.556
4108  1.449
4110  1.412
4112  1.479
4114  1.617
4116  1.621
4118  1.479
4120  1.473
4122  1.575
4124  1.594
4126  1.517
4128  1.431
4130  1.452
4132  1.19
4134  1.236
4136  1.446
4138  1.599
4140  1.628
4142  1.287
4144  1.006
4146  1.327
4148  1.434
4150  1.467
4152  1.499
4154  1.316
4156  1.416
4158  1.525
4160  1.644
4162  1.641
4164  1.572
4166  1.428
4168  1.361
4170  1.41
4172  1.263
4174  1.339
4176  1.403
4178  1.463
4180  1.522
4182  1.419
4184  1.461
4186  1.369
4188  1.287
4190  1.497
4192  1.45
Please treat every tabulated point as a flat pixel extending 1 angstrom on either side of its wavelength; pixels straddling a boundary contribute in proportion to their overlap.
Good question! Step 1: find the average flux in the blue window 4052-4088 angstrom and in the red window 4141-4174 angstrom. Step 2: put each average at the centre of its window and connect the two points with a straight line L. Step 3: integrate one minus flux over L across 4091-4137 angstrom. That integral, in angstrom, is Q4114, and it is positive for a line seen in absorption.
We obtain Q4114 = -3.64 angstrom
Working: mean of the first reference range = 1.3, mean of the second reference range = 1.41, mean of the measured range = 1.46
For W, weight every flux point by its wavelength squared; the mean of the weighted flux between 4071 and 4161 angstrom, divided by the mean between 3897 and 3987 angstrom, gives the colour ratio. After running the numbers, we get 2.37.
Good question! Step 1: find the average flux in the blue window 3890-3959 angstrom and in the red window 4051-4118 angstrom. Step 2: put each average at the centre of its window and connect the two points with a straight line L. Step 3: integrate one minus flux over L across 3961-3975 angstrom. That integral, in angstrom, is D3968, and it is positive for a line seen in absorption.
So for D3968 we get 7.2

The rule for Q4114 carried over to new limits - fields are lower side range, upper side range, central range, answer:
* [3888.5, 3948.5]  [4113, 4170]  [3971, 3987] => -1.45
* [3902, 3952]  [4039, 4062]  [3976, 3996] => -4.98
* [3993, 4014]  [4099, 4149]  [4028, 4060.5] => 1.36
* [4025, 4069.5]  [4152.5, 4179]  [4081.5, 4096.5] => -3.44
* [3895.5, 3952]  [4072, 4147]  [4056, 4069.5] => 0.52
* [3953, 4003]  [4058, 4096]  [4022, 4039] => -2.24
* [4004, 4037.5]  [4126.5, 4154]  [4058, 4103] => -0.86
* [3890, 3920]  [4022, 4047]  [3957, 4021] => 6.35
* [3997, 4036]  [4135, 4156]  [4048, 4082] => 1.58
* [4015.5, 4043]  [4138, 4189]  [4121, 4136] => -0.33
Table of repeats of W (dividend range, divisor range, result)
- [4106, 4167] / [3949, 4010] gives 1.67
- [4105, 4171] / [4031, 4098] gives 1.13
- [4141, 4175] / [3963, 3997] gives 1.71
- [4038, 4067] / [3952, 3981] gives 1.98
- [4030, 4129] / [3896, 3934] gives 2.27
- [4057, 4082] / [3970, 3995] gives 1.26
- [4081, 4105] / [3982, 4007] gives 1.30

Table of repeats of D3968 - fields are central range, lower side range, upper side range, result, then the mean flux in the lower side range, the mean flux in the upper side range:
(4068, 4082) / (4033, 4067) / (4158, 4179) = 0.2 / 1.25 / 1.46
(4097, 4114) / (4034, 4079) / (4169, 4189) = -1.3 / 1.25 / 1.39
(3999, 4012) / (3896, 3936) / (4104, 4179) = -4.3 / 0.638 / 1.45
